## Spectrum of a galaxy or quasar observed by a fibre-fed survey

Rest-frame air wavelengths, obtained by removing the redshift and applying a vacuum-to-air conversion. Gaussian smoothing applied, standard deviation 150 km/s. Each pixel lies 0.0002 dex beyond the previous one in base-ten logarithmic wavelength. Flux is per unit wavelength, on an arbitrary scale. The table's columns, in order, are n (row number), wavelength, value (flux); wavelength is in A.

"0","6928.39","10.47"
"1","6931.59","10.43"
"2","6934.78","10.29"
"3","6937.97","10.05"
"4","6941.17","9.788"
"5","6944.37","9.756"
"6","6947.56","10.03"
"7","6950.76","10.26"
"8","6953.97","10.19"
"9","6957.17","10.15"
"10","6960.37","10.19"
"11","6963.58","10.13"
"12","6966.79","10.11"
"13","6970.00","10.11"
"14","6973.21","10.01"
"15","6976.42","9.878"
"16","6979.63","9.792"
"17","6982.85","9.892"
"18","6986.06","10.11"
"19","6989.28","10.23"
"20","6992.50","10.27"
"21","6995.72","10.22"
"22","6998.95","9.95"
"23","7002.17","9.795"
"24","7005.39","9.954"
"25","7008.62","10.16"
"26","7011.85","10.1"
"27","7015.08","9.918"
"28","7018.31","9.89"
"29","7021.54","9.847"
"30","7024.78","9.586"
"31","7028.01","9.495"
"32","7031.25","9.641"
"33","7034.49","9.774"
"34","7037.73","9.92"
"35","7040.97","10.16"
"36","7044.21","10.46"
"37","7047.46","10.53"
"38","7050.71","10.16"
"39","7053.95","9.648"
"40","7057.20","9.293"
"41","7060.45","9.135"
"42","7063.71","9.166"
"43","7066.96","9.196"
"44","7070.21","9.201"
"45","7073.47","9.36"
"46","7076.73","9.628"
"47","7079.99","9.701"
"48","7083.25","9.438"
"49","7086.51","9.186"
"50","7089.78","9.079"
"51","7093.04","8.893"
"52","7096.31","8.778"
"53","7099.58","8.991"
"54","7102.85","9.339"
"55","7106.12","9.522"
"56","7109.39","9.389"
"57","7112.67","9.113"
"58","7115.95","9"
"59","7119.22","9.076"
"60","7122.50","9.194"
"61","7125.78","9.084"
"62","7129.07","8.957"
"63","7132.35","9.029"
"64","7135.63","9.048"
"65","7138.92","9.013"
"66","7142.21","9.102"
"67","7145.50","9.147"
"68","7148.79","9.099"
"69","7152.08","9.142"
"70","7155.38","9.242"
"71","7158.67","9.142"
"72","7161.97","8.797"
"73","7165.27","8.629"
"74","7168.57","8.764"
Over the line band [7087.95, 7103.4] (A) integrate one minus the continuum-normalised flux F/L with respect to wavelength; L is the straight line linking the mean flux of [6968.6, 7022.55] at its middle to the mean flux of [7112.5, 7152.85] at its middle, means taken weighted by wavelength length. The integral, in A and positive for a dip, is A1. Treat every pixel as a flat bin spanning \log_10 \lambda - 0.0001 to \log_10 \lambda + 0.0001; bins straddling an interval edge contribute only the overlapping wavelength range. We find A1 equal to 0.5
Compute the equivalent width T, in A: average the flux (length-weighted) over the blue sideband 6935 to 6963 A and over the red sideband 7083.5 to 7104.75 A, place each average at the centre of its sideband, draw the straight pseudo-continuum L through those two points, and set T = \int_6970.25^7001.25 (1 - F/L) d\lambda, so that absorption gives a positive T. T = -0.7 A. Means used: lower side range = 10.1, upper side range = 9.08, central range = 10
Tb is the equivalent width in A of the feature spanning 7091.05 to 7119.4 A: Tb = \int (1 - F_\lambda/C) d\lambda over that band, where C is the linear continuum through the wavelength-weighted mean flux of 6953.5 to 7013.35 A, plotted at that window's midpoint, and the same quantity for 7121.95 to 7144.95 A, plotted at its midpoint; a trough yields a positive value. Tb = 0.4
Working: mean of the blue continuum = 10.1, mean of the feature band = 9.13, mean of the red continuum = 9.06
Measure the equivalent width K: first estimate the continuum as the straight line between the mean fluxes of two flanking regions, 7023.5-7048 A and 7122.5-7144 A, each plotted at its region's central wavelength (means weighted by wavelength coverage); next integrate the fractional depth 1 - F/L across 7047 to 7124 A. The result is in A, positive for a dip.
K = 1.3 A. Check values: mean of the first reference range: 9.93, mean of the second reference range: 9.05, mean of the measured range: 9.32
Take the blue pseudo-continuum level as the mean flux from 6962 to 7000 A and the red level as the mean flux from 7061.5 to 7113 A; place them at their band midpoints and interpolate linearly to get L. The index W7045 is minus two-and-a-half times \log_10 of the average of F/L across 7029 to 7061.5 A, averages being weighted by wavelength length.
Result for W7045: -0.03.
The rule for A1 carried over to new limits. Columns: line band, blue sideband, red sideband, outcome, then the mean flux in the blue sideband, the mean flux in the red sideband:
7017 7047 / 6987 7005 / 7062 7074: -0.8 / 10.1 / 9.22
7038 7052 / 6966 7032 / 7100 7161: -0.9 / 9.95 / 9.14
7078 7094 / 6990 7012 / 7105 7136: 0.2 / 10.1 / 9.14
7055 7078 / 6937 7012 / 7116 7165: 0.5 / 10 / 9.06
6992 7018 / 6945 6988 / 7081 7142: -0.6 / 10.1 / 9.12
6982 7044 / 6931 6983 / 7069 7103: -1.6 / 10.1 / 9.23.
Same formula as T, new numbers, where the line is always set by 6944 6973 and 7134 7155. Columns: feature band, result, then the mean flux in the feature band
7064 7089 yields 0.3 A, 9.37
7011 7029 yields 0.0 A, 9.81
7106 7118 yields 0.1 A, 9.22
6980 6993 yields -0.2 A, 10.1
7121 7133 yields 0.2 A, 9.07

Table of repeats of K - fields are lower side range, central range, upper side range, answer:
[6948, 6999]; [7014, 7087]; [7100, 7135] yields -0.6 A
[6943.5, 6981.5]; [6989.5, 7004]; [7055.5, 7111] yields -0.4 A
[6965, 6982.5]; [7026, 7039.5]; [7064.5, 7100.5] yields -0.2 A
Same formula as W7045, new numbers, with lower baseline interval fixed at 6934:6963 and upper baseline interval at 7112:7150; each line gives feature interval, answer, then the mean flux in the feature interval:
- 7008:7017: -0.03 mag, 10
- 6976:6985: 0.00 mag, 9.87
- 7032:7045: -0.05 mag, 10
